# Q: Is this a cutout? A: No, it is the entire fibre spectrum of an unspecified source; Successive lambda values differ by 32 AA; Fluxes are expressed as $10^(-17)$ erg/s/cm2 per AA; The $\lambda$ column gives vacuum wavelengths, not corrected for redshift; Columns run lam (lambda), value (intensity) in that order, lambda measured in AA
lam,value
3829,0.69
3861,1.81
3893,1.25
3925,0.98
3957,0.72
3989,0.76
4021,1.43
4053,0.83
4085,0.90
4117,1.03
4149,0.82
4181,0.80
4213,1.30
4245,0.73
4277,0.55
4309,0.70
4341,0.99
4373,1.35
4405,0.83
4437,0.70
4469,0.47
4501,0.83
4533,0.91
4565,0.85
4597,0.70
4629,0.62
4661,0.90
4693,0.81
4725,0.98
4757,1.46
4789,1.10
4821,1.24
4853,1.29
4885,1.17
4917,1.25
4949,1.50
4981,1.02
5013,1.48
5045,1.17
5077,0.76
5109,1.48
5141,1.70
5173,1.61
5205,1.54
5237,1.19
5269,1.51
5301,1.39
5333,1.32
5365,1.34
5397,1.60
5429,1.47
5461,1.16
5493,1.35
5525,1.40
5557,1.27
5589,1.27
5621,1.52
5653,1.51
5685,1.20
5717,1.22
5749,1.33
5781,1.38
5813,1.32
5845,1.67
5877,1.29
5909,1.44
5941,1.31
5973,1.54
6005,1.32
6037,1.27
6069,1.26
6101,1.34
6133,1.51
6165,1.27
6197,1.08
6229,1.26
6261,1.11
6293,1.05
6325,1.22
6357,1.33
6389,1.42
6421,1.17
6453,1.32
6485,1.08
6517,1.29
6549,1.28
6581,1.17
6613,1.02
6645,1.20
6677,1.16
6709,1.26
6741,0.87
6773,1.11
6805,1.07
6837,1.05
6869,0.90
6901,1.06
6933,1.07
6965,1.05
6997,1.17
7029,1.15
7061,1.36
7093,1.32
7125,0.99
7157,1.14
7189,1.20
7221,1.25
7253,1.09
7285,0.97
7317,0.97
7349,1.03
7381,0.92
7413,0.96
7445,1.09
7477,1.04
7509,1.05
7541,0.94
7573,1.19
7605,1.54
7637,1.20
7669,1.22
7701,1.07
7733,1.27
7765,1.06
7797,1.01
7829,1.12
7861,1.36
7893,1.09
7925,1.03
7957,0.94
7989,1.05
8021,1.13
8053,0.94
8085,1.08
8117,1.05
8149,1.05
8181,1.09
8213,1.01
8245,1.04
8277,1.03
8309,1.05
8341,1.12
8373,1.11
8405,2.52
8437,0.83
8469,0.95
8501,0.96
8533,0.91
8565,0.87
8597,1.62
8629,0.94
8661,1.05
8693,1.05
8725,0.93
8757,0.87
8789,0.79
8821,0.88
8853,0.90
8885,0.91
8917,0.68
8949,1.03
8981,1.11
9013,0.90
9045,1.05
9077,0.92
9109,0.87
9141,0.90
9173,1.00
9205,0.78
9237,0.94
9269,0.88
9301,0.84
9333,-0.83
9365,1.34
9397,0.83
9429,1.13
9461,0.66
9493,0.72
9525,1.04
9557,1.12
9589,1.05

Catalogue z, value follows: 0.278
